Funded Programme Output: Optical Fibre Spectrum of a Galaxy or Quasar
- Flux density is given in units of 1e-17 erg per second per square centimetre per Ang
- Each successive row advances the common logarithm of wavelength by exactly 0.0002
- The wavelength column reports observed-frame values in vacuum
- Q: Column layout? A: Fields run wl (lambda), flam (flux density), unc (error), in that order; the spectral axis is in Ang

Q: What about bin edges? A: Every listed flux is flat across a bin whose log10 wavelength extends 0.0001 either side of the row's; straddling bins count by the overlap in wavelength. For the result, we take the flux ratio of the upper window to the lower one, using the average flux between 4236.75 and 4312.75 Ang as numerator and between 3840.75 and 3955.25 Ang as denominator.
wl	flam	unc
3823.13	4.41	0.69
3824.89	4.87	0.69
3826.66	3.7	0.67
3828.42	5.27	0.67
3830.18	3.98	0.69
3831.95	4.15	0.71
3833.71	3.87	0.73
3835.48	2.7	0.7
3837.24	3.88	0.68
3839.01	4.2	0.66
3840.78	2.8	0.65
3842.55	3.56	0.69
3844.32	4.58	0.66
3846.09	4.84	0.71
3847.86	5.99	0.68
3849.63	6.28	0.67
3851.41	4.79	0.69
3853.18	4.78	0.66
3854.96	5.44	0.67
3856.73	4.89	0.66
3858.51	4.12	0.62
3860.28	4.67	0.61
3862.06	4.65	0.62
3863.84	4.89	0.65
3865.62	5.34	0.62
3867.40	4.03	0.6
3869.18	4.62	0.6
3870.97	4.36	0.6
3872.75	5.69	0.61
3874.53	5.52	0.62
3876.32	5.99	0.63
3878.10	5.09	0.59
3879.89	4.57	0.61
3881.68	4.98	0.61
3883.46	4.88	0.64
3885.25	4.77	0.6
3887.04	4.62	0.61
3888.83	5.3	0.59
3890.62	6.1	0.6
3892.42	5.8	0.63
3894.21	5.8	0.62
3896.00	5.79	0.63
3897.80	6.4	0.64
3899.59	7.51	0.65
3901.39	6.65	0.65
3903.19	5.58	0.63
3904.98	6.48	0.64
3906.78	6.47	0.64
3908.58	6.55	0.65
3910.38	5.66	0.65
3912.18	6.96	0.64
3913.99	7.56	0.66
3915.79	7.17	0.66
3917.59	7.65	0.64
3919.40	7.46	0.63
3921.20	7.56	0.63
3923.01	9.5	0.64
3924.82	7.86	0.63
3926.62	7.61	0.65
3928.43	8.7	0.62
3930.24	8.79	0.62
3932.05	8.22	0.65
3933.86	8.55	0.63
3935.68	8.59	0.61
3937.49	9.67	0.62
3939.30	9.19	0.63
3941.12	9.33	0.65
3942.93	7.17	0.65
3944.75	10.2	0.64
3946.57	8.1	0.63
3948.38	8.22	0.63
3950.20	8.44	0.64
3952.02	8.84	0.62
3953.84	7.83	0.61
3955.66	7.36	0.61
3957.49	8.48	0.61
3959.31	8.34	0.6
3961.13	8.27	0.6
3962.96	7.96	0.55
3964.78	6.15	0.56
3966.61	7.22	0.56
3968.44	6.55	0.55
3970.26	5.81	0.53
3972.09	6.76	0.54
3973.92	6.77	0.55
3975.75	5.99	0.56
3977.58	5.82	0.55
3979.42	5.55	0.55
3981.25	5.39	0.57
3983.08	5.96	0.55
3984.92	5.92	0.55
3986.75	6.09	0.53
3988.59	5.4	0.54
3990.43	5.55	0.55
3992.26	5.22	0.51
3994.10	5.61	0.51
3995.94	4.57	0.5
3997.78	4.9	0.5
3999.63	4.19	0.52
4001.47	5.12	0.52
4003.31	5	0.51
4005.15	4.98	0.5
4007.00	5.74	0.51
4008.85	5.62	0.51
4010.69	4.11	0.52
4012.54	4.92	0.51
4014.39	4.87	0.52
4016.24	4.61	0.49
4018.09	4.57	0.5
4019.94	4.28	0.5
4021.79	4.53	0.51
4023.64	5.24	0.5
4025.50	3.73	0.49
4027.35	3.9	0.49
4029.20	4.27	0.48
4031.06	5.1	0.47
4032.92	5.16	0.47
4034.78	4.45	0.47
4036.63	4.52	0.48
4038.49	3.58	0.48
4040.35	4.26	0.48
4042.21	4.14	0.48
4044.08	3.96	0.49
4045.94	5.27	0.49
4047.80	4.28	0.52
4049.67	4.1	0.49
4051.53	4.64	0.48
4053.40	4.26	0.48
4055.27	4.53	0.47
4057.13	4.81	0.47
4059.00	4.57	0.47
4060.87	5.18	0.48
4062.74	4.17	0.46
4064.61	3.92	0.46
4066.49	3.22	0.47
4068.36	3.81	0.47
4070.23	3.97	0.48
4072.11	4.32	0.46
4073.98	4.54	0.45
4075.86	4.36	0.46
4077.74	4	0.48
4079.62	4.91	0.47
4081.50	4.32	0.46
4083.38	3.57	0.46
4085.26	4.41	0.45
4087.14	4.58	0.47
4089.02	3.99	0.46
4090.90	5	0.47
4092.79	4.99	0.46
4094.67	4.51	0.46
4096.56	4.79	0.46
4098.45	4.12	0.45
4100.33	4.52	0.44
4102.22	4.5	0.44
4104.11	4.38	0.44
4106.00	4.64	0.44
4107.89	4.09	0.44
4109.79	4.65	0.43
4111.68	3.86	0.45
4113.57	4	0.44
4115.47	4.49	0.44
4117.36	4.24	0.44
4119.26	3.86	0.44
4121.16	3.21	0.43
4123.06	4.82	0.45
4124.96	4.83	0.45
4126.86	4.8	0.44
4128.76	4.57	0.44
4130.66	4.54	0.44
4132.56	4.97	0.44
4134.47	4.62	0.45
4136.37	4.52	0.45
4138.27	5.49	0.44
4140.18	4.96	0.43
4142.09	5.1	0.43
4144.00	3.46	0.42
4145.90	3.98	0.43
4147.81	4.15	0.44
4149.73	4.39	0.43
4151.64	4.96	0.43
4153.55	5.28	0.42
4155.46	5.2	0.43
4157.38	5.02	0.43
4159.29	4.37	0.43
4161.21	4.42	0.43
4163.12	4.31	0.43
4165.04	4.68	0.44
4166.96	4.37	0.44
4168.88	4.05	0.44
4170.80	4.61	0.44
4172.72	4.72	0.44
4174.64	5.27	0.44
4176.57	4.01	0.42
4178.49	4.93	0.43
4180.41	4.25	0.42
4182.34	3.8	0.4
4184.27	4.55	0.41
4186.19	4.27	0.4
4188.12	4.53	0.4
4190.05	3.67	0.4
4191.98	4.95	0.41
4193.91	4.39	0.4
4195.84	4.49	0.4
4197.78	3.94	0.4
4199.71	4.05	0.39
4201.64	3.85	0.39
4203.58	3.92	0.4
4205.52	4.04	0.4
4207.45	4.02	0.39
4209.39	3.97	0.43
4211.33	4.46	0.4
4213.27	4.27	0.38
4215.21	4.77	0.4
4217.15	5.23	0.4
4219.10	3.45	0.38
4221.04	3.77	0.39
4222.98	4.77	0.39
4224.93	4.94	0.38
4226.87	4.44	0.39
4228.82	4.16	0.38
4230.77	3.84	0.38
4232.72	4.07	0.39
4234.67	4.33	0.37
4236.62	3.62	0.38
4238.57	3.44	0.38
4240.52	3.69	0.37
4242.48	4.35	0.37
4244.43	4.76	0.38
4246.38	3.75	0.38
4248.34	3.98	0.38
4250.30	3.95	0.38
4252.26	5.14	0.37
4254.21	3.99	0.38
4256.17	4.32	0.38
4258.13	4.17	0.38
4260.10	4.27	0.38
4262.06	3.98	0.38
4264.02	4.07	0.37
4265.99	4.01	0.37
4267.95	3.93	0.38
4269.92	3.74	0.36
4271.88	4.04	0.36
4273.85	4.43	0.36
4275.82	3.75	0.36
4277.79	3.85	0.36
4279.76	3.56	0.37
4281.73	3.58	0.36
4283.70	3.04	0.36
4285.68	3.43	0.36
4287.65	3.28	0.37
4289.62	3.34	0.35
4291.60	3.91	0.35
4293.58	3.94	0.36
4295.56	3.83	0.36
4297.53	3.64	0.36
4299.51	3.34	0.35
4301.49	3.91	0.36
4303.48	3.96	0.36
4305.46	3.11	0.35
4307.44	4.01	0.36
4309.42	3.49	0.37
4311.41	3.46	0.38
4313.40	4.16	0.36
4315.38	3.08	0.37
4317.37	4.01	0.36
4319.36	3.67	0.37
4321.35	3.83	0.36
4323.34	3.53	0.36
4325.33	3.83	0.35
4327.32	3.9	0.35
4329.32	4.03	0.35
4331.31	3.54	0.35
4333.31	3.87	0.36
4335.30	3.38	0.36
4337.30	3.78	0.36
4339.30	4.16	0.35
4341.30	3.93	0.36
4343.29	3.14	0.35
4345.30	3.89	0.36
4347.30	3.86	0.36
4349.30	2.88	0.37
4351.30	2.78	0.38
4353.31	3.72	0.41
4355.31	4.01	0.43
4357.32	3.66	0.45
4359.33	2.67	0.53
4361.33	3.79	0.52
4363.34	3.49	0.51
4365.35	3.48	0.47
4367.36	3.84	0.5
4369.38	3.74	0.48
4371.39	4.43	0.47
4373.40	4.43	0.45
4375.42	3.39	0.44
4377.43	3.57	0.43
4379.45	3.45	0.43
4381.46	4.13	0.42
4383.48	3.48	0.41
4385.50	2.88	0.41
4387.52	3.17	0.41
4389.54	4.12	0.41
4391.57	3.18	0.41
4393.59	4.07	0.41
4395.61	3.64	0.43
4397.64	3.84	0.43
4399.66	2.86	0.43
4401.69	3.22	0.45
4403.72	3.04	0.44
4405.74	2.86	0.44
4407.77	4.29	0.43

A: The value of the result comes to 0.6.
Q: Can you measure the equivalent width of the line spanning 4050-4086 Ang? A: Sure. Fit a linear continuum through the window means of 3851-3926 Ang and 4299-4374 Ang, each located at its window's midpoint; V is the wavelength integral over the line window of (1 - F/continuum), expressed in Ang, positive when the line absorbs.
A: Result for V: 5.0 Ang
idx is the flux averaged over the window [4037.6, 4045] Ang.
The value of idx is 3.98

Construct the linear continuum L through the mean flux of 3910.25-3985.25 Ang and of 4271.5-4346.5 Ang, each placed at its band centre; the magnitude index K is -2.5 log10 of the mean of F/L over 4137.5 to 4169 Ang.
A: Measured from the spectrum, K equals 0.17 mag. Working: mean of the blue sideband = 7.63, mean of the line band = 4.61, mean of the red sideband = 3.7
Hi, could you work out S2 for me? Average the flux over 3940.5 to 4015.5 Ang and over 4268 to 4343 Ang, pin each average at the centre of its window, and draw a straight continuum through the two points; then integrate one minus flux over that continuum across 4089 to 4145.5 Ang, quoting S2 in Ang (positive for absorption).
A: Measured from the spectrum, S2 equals 8.35 Ang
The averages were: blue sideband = 6.42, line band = 4.49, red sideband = 3.71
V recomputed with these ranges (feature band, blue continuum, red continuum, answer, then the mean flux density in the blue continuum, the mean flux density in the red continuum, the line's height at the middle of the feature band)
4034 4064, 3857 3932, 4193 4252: 4.50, 6.11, 4.17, 5.2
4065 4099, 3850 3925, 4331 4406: 4.19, 5.81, 3.57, 4.9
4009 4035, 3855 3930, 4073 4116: 2.05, 6.02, 4.4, 4.98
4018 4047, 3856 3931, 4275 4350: 4.61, 6.07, 3.66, 5.27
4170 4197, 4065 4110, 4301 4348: -2.43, 4.33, 3.73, 4.09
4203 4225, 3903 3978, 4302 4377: 2.90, 7.68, 3.67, 4.94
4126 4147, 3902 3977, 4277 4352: 3.50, 7.69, 3.63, 5.56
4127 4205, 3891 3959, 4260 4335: 9.63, 7.67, 3.74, 5.12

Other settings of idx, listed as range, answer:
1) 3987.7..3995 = 5.45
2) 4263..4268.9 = 4.01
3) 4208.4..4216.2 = 4.37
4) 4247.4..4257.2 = 4.28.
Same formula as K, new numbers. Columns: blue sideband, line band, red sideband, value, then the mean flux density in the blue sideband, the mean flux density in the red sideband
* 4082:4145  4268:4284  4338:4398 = 0.04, 4.46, 3.63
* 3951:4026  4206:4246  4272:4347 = 0.01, 5.86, 3.7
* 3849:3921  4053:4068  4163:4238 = 0.14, 5.67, 4.3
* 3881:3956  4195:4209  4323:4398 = 0.22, 7.3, 3.65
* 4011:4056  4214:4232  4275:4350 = -0.12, 4.46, 3.66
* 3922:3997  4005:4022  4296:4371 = 0.37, 7.34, 3.64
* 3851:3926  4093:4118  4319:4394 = 0.10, 5.84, 3.65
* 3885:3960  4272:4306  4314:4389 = 0.15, 7.47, 3.64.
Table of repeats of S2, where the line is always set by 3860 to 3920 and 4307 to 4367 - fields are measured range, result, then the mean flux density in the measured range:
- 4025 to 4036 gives 1.3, 4.47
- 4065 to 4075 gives 1.9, 3.97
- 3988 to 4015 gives 0.9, 5.05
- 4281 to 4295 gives 1.3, 3.51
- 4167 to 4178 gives -0.3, 4.54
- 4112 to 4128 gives 1.4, 4.27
